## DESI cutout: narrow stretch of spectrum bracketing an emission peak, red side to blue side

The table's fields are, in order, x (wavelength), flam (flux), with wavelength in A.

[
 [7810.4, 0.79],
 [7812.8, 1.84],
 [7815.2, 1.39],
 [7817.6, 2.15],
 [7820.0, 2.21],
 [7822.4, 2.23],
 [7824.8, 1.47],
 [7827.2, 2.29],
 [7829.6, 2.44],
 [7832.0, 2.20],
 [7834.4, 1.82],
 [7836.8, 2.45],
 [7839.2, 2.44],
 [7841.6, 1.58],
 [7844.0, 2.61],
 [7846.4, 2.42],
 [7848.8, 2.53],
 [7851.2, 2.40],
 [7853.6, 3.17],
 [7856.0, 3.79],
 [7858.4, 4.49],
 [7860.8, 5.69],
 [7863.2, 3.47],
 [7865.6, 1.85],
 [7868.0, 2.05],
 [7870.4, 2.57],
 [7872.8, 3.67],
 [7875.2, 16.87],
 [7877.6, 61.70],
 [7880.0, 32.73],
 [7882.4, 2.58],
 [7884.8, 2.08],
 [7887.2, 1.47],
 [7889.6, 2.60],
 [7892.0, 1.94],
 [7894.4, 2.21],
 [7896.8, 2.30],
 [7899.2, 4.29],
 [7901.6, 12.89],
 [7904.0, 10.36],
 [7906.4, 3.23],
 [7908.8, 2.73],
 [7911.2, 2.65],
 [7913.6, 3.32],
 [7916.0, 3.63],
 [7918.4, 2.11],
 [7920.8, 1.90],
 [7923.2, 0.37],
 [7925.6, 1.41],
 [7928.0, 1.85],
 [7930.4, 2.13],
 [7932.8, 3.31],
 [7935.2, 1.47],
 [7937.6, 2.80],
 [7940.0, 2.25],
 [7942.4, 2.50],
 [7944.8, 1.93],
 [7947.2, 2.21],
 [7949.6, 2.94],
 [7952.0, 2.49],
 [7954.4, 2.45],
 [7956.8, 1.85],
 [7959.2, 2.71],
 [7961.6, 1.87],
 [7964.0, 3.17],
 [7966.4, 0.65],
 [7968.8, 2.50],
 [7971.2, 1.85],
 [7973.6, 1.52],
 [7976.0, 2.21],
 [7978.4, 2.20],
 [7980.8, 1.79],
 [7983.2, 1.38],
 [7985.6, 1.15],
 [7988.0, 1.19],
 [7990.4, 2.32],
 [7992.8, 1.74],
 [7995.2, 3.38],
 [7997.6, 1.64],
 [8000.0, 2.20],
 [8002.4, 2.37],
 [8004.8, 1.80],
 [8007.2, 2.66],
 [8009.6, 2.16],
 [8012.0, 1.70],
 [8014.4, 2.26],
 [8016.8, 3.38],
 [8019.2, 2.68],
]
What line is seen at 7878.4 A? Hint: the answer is H-alpha 6563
